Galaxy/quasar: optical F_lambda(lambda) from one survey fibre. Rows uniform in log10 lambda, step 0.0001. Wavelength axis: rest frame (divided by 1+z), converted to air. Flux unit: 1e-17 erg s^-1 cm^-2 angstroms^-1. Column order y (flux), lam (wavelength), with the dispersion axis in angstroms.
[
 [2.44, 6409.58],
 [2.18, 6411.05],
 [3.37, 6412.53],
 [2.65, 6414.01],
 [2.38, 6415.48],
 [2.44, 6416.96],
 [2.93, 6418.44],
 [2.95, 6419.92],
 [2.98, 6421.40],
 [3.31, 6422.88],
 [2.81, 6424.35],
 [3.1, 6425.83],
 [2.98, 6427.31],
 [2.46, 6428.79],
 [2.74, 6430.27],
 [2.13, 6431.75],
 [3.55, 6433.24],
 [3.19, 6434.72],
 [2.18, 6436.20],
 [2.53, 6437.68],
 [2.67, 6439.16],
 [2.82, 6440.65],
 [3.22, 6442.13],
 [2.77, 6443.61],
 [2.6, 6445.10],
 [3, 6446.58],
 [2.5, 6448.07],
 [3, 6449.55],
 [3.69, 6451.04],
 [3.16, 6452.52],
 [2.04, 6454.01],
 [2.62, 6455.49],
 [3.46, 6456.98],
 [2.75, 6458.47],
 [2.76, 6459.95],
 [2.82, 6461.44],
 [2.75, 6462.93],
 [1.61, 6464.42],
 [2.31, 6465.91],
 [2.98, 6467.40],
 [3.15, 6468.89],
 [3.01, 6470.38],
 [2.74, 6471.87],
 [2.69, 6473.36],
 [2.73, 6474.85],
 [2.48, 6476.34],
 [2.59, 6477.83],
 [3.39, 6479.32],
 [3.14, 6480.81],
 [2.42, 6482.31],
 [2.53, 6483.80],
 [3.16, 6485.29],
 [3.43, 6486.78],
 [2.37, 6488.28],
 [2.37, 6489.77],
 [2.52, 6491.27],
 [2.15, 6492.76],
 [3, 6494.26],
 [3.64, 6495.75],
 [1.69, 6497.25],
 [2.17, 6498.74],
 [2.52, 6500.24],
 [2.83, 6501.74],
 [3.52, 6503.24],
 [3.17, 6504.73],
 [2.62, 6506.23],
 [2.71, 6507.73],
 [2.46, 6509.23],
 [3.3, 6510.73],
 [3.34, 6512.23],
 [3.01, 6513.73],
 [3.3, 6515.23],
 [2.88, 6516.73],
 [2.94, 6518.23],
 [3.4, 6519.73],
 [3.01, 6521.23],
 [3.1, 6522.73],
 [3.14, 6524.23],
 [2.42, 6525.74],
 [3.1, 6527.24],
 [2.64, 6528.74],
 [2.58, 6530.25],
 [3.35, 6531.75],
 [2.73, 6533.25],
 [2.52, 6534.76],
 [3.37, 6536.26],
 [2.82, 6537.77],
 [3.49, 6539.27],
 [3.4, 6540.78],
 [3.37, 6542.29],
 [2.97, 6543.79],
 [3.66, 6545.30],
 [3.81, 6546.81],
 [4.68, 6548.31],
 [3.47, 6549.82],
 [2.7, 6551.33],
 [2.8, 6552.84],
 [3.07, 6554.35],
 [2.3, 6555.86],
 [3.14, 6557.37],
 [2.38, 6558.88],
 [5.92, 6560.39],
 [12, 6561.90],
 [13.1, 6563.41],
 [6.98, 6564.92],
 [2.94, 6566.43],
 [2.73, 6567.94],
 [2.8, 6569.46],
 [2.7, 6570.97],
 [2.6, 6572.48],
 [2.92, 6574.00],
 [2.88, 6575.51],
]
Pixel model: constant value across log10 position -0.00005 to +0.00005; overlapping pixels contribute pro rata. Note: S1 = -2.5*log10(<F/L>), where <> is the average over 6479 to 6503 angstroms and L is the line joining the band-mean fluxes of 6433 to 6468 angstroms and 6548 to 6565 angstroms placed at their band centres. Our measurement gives 0.33 mag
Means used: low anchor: 2.78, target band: 2.71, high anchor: 5.16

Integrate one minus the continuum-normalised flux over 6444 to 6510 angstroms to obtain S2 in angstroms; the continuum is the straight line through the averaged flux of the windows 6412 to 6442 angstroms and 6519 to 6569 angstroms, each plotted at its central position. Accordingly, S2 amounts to 9.9 angstroms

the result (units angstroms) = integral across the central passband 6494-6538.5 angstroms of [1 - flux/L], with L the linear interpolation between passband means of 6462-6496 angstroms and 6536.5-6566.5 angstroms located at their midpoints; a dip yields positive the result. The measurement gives 8.6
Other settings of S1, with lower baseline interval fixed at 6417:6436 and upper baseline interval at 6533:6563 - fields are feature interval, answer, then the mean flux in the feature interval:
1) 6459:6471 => 0.195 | 2.67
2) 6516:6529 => 0.223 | 2.97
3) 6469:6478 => 0.186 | 2.75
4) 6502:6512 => 0.185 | 2.98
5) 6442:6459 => 0.068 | 2.89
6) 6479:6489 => 0.155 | 2.9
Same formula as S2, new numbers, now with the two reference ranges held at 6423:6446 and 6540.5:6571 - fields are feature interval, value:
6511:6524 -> 2.5 angstroms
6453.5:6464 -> 1.3 angstroms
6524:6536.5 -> 3.7 angstroms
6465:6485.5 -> 3.3 angstroms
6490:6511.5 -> 5.5 angstroms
